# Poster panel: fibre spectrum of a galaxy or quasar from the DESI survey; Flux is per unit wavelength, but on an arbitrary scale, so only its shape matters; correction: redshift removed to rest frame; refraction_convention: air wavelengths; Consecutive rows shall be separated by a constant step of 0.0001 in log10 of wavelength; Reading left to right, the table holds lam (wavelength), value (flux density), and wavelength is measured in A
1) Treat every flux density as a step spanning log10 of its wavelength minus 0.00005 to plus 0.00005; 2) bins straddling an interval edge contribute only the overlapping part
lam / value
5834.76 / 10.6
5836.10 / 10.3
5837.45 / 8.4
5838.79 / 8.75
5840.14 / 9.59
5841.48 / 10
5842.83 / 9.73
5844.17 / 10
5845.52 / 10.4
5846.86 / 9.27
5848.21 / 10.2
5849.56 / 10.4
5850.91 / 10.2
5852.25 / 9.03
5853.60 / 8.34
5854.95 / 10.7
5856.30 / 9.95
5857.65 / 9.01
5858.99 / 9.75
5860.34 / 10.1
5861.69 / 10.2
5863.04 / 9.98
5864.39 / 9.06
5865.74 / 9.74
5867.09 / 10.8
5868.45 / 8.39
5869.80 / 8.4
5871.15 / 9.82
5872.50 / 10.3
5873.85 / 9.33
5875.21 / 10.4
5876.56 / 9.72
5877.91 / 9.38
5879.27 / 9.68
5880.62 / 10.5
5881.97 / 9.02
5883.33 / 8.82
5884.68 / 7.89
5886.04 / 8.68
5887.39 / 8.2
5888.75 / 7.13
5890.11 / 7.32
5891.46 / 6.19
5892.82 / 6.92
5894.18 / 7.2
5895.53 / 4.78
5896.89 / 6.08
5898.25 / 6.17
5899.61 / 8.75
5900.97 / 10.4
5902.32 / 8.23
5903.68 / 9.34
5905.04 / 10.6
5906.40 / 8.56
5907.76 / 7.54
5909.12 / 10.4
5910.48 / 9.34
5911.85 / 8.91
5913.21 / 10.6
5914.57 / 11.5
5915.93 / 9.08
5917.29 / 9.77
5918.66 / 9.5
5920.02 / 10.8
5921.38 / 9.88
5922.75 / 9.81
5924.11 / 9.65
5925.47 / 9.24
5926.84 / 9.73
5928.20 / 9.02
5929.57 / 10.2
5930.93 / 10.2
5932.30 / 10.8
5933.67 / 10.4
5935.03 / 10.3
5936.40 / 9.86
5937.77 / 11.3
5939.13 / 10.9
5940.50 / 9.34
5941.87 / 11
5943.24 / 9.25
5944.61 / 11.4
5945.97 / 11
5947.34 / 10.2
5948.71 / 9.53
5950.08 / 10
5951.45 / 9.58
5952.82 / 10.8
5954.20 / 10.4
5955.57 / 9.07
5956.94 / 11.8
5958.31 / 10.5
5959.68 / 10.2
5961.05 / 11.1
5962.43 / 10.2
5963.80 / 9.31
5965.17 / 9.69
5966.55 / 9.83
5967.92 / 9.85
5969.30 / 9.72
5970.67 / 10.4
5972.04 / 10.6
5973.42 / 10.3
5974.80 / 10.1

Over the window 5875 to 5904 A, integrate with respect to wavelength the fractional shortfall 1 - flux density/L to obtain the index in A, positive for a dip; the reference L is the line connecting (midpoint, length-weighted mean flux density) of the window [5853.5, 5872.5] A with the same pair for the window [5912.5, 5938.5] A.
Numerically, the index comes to 4.9 A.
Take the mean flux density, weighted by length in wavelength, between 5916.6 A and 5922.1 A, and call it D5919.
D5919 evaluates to 9.98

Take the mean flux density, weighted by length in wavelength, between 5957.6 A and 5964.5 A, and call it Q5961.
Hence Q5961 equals 10.3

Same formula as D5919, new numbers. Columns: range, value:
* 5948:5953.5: 9.98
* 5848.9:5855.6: 9.73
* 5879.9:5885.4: 9.06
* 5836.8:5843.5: 9.3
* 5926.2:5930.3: 9.67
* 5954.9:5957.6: 10.4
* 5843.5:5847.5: 9.91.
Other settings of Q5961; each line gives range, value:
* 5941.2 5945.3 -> 10.6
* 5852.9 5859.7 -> 9.55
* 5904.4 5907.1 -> 9.55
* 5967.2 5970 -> 9.8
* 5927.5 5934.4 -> 10.1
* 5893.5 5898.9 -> 6.06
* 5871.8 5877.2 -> 9.94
